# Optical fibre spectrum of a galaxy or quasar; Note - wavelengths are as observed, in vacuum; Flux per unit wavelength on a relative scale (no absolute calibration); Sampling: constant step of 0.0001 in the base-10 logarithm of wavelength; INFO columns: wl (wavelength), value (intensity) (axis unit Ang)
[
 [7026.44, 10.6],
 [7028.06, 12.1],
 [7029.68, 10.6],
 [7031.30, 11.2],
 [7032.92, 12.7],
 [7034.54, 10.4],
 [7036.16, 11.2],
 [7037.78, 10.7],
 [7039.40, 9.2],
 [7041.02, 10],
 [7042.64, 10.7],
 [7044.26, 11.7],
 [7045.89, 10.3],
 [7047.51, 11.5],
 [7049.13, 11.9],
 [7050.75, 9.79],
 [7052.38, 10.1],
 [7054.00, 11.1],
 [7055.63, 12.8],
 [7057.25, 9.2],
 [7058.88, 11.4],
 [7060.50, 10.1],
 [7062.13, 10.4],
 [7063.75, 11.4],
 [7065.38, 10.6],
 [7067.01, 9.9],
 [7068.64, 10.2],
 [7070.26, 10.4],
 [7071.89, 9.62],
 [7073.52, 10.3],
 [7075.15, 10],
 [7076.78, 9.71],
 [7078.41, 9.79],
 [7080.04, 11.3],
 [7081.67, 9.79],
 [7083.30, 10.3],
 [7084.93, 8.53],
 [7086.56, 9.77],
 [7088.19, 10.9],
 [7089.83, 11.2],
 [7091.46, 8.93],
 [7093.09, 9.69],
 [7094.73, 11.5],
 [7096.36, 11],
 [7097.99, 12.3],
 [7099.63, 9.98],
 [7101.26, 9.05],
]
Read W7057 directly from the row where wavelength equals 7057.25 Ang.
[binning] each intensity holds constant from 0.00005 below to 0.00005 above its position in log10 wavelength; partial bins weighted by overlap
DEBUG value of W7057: 9.2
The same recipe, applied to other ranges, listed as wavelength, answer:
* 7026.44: 10.6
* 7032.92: 12.7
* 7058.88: 11.4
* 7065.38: 10.6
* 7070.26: 10.4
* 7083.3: 10.3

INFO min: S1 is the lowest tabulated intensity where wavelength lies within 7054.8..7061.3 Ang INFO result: 9.2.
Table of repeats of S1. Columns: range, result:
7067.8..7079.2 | 9.62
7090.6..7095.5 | 8.93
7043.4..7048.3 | 10.3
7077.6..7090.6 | 8.53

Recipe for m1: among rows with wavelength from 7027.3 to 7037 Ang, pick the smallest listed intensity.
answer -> 10.4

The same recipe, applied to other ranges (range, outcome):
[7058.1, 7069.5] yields 9.9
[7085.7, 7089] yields 9.77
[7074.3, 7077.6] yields 9.71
